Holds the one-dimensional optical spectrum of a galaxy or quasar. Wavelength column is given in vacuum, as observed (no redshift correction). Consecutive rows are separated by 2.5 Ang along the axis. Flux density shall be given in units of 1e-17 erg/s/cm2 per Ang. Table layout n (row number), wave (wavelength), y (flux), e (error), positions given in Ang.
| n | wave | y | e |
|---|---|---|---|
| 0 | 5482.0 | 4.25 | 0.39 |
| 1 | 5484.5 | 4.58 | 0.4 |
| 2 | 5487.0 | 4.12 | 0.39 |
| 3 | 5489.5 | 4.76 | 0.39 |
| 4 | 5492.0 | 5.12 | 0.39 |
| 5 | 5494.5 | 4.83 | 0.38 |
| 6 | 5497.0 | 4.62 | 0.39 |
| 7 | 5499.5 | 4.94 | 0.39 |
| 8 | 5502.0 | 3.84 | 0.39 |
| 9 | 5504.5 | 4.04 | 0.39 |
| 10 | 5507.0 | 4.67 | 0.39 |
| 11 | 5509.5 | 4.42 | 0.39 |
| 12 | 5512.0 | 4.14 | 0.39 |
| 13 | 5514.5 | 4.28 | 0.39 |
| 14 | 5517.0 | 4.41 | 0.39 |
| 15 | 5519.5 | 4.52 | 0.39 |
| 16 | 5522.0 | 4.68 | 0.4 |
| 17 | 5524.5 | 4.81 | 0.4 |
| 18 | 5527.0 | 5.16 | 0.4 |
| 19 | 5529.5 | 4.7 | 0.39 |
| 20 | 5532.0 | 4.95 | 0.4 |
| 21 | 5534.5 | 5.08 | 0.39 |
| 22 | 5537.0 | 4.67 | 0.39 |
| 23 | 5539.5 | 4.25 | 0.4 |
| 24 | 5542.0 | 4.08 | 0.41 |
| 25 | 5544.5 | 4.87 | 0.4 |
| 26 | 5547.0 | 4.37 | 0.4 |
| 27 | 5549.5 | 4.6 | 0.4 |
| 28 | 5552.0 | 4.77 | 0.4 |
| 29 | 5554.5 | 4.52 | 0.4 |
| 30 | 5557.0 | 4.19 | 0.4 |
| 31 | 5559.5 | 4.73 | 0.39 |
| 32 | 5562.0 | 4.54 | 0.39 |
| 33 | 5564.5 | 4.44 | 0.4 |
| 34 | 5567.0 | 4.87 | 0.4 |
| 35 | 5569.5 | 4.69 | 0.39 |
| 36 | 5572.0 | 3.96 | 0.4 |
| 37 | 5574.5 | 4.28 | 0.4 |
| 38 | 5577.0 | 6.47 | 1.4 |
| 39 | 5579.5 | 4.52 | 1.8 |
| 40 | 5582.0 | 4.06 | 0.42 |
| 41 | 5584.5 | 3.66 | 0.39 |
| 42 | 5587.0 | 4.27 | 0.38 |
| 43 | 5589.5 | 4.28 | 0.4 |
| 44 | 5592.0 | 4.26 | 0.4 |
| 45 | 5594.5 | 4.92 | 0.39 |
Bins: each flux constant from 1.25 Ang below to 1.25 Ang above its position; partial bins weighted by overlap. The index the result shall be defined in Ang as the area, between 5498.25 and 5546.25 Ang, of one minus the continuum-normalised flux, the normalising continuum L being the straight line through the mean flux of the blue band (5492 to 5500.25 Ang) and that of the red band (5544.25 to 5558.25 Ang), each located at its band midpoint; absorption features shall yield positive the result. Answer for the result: 1.41 Ang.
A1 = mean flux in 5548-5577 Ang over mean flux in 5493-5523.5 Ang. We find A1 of 1.0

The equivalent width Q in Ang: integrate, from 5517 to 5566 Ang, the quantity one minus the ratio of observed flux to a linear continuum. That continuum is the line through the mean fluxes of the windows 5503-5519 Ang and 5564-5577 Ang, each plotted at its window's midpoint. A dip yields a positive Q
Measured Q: -1.49 Ang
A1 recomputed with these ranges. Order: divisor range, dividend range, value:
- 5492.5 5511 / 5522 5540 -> 1.07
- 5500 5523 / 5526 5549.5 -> 1.07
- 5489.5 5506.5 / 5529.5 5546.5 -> 1.01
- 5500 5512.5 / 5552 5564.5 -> 1.06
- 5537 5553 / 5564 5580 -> 1.06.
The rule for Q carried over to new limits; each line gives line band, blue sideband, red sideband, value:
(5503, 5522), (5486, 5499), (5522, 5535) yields 1.8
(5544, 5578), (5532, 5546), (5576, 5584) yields 0.7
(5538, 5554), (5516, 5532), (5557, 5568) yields 0.5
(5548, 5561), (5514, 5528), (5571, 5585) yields 0.1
